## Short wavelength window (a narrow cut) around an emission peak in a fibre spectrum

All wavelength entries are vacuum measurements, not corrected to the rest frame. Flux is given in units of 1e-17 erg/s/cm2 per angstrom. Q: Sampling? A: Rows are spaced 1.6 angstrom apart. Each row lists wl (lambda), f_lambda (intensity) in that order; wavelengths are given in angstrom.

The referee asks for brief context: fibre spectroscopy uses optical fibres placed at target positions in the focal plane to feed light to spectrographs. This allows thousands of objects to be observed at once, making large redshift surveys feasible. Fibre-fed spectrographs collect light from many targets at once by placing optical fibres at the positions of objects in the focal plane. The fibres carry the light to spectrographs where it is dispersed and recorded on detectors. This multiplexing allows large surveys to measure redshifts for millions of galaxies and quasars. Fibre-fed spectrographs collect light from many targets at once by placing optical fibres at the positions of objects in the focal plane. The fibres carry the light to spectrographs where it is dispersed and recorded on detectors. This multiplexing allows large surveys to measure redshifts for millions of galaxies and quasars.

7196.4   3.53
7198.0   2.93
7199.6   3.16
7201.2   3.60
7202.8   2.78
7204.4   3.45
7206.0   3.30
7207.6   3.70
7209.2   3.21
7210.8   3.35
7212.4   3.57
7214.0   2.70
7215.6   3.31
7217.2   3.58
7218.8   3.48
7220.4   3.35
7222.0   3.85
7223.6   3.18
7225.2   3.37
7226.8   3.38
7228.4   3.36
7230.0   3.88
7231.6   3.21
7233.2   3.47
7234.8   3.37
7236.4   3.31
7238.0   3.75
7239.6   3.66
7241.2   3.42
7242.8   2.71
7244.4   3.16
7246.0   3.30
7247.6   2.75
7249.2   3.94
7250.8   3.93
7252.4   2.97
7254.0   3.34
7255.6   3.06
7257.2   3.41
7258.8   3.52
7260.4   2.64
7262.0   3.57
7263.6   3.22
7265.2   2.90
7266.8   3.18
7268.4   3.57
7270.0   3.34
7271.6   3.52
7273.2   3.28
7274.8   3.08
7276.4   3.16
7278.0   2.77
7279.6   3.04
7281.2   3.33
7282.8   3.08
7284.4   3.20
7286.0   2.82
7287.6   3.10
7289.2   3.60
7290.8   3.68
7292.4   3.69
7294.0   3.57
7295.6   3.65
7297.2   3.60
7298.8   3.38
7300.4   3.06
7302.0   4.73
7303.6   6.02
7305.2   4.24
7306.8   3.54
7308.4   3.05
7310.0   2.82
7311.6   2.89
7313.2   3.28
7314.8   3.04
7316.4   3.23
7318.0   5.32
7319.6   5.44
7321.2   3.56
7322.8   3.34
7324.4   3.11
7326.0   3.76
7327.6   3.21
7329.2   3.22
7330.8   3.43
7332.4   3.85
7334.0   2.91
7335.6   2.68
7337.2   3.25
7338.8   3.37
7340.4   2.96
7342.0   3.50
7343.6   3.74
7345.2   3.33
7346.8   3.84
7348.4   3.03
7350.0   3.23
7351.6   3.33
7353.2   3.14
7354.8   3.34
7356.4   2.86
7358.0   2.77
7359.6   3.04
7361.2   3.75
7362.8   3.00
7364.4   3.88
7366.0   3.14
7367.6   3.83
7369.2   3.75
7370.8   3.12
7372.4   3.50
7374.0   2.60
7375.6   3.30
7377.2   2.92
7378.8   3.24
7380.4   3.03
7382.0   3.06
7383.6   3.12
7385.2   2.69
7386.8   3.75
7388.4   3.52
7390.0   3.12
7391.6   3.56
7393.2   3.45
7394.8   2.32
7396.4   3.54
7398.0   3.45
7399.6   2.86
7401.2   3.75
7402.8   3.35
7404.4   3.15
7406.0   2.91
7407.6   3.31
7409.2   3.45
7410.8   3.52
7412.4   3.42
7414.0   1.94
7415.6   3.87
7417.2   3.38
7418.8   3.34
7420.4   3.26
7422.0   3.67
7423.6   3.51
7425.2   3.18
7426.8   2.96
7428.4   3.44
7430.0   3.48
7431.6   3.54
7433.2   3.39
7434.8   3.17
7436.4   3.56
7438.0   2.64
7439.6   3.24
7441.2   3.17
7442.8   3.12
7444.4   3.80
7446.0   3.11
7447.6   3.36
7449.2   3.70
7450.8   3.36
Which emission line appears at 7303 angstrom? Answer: [S II] 6716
